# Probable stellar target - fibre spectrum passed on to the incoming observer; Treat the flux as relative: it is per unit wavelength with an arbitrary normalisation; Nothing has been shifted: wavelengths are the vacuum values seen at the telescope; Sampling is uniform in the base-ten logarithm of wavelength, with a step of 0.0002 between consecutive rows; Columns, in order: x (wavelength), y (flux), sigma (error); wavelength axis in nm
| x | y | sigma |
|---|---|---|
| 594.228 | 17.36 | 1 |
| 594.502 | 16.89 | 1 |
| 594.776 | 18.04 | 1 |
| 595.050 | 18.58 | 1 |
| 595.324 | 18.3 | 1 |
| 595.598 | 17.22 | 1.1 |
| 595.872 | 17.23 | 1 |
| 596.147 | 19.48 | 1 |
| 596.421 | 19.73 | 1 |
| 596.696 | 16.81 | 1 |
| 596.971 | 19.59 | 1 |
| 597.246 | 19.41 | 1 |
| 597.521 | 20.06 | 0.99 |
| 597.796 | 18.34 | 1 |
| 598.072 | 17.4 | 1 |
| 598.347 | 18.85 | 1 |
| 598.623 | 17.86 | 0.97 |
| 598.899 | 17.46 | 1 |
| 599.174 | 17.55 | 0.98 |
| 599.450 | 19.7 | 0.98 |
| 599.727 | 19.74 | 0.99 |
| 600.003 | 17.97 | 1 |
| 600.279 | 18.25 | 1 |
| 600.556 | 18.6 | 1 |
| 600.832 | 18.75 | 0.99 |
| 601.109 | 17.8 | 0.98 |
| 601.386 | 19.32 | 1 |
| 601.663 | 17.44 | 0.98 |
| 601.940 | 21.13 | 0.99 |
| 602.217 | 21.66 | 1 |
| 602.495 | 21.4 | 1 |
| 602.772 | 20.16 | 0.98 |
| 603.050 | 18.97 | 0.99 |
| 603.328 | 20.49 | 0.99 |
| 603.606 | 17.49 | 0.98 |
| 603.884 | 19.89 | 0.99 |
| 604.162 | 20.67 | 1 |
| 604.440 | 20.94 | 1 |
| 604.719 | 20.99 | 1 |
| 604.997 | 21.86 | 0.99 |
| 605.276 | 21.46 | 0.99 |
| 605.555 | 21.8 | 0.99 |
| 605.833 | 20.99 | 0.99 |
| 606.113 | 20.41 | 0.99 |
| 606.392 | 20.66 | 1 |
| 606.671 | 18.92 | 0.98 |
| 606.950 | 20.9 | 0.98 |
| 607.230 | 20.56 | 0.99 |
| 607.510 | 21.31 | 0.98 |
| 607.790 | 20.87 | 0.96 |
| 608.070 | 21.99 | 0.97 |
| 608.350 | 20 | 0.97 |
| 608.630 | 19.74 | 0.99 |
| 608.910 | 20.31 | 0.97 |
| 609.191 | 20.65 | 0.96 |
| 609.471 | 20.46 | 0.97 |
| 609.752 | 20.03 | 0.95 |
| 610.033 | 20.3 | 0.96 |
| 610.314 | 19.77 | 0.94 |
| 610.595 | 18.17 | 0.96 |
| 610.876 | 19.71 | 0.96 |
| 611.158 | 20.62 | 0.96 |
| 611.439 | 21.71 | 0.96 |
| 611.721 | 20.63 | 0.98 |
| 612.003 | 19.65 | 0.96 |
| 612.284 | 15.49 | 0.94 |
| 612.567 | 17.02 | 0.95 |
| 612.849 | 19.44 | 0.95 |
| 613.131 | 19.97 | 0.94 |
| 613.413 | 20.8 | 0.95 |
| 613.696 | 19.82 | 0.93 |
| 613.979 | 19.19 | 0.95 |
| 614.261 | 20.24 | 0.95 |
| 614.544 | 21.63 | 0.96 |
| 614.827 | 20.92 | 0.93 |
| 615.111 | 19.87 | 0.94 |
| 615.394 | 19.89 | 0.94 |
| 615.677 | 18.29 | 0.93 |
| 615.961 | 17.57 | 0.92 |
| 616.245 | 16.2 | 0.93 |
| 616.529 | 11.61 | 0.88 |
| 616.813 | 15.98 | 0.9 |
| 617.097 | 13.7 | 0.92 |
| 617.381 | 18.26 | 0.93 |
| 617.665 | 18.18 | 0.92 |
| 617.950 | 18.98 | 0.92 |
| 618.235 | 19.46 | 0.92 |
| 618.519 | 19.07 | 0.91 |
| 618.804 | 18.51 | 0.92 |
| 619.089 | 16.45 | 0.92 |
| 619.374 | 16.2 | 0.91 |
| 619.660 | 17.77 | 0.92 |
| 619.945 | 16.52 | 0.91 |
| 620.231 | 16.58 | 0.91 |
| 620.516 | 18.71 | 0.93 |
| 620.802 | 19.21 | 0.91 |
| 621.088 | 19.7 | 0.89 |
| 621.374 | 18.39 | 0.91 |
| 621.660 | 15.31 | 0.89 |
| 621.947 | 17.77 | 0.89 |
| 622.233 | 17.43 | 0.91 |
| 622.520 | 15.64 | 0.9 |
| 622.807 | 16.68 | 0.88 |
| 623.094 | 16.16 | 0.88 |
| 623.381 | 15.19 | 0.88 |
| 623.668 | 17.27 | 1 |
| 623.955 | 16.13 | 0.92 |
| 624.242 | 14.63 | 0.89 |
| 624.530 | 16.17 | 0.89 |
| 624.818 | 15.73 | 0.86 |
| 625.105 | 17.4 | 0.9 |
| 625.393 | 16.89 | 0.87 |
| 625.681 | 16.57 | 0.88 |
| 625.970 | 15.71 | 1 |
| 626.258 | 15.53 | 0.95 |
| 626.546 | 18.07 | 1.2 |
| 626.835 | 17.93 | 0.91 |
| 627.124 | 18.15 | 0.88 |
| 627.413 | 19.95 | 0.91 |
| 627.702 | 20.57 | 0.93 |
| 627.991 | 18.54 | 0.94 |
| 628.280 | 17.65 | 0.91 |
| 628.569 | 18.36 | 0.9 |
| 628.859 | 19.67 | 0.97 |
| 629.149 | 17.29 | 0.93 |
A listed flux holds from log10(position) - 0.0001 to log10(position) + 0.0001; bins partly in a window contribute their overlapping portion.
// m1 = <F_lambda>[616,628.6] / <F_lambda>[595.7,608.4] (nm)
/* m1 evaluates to 0.87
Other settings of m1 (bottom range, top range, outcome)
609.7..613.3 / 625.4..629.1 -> 0.93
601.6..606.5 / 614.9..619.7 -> 0.85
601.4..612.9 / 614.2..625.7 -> 0.86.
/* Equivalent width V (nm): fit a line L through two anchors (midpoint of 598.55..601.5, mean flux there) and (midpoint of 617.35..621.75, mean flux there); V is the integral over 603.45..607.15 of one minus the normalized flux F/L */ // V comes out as -0.45 nm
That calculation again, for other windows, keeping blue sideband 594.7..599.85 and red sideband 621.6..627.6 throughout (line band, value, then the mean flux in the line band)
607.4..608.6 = -0.210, 20.9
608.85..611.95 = -0.448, 20.2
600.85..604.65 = -0.345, 19.8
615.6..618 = 0.117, 16.4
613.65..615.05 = -0.240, 20.4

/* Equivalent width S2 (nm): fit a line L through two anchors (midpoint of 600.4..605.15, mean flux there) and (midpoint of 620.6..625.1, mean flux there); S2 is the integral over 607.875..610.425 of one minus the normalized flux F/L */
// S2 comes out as -0.20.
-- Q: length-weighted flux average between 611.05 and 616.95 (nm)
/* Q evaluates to 18.9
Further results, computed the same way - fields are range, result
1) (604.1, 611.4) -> 20.6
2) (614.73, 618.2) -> 17.5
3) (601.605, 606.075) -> 20.5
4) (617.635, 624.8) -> 17.2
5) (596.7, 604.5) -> 19.1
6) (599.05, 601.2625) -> 18.6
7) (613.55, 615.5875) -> 20.2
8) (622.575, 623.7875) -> 16.3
